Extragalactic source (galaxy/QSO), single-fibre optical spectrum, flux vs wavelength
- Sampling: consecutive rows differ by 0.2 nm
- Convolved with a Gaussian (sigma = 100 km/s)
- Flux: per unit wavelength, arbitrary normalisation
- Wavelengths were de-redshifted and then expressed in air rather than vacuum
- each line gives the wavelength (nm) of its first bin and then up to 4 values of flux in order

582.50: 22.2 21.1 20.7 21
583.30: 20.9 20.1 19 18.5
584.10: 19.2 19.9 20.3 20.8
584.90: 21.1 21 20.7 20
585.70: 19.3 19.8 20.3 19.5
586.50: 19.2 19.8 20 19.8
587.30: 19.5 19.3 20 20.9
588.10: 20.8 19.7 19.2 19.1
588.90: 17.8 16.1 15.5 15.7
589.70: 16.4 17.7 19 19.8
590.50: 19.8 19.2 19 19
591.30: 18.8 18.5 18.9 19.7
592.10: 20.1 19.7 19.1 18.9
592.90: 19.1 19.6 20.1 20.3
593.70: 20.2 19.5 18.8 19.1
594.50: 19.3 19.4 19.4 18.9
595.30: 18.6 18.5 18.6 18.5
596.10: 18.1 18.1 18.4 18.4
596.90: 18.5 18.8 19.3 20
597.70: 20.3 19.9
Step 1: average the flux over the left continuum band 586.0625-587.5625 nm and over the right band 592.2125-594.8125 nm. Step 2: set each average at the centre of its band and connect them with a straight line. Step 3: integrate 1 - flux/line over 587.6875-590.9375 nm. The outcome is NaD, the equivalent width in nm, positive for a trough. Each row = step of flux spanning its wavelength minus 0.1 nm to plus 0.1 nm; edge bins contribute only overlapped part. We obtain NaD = 0.18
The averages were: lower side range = 19.7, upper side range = 19.5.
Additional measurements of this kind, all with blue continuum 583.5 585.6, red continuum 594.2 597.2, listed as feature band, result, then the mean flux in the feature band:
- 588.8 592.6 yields 0.175 nm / 18.4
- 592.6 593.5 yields -0.024 nm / 19.5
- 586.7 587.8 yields 0.000 nm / 19.7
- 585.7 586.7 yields 0.009 nm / 19.7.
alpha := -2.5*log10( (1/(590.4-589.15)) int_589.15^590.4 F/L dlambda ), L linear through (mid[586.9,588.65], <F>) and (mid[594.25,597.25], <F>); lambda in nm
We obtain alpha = 0.13 mag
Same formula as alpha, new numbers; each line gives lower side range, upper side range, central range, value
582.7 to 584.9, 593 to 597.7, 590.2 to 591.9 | 0.02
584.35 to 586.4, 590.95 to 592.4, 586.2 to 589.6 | 0.05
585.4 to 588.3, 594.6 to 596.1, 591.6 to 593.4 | -0.02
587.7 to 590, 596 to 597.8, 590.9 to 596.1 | -0.04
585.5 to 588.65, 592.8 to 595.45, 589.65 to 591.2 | 0.04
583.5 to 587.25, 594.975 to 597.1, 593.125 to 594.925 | -0.05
